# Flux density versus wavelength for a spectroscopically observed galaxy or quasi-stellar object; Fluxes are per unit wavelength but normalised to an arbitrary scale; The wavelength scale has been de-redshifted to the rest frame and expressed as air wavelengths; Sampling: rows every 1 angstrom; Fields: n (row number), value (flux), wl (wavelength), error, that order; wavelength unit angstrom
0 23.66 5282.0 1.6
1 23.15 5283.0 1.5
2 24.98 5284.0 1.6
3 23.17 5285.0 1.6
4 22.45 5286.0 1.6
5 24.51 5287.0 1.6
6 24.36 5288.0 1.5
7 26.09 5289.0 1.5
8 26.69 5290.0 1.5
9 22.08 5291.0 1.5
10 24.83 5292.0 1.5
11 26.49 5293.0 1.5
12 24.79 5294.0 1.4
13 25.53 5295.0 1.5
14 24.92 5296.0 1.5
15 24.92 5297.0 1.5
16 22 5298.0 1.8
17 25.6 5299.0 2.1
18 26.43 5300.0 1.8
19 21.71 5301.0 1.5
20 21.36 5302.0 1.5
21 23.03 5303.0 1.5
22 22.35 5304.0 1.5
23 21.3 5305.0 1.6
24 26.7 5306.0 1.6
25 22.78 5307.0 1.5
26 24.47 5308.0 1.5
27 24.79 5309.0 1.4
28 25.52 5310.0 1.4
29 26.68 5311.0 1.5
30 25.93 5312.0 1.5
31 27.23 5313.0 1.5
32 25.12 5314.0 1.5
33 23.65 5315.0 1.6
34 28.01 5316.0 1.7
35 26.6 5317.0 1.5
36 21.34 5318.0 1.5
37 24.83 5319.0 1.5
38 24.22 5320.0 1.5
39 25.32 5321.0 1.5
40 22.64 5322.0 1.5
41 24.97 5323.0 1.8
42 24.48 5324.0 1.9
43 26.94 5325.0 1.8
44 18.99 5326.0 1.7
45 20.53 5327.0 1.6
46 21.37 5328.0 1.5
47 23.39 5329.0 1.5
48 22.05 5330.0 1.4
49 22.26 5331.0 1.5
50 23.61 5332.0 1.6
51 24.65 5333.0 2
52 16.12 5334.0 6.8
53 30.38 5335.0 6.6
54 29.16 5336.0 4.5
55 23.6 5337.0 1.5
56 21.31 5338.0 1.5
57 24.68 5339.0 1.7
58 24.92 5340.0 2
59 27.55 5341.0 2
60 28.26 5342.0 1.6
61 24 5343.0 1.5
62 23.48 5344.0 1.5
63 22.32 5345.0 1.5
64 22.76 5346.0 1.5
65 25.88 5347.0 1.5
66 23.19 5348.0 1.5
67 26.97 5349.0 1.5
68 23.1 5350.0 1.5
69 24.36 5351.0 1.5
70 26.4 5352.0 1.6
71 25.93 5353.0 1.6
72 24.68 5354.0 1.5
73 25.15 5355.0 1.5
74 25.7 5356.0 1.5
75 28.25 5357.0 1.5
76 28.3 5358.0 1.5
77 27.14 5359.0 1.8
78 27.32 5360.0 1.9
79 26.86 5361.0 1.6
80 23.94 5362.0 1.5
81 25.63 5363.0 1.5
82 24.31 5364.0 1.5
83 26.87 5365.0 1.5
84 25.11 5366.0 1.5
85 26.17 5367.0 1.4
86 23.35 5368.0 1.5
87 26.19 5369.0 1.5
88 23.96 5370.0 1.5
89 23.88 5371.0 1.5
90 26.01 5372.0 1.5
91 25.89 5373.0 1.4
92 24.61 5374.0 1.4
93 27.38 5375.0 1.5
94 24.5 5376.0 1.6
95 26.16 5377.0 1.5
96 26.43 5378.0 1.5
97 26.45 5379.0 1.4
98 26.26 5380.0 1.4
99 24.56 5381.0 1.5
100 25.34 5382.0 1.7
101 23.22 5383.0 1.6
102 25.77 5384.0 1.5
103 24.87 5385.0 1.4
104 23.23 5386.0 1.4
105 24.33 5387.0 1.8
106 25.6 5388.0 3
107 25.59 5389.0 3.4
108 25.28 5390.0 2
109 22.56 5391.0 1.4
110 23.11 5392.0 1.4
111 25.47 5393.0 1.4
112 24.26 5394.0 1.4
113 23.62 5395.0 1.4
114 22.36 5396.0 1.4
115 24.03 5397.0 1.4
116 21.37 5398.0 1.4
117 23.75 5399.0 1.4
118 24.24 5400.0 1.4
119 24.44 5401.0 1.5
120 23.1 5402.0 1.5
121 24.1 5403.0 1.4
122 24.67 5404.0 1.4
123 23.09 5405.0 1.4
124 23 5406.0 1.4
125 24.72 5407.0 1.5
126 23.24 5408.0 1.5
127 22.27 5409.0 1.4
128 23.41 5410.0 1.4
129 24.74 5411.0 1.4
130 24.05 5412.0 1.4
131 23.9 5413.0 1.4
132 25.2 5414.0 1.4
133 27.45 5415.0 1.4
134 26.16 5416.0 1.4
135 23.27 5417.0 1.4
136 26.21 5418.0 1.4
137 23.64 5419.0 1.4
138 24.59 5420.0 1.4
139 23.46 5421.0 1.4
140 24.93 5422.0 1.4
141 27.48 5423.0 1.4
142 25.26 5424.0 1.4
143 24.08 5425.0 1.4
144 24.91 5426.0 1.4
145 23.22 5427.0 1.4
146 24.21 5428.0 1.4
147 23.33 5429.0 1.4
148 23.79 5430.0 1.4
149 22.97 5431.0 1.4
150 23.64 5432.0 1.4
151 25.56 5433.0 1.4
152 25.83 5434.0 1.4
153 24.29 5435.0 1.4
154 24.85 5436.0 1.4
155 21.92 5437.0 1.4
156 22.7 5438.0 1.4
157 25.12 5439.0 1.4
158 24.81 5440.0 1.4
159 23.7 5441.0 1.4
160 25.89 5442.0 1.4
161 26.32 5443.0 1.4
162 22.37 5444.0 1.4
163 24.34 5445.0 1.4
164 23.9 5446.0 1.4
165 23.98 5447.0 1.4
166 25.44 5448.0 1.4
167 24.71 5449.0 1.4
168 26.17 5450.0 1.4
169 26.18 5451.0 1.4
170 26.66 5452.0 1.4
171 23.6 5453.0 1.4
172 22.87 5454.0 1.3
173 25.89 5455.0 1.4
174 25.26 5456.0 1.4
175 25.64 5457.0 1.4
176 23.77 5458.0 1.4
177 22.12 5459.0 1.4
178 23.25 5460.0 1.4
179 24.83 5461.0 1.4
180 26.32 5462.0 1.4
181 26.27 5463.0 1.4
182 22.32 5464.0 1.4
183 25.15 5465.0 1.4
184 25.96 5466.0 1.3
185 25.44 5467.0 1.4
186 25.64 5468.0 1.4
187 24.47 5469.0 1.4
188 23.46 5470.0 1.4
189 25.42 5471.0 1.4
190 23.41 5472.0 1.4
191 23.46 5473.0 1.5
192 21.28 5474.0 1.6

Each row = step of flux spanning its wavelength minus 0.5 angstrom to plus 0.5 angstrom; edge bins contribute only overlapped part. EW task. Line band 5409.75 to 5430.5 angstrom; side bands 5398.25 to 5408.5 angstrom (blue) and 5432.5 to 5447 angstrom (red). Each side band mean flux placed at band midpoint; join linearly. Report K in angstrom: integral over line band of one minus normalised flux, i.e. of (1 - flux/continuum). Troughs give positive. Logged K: -0.5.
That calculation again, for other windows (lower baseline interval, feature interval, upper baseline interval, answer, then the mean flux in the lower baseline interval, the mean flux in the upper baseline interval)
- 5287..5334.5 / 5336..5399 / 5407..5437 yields -2.0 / 24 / 24.4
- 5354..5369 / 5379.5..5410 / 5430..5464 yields 1.7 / 26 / 24.5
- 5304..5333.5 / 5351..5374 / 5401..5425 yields -1.4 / 24.1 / 24.4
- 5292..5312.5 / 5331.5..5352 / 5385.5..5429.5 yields -0.2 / 24.4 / 24.2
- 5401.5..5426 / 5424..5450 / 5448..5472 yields 0.4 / 24.4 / 24.8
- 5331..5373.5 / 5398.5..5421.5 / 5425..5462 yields 0.4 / 25.1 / 24.4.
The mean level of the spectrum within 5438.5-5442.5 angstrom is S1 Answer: 24.9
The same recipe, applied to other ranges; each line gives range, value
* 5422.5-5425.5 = 25.6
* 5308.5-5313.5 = 26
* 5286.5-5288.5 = 24.4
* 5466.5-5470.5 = 24.8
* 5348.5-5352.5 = 25.2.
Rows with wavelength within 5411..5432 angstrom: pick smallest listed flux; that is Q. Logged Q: 22.97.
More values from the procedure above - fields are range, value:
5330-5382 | 16.12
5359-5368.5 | 23.35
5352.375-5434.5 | 21.37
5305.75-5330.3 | 18.99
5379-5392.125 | 22.56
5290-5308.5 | 21.3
